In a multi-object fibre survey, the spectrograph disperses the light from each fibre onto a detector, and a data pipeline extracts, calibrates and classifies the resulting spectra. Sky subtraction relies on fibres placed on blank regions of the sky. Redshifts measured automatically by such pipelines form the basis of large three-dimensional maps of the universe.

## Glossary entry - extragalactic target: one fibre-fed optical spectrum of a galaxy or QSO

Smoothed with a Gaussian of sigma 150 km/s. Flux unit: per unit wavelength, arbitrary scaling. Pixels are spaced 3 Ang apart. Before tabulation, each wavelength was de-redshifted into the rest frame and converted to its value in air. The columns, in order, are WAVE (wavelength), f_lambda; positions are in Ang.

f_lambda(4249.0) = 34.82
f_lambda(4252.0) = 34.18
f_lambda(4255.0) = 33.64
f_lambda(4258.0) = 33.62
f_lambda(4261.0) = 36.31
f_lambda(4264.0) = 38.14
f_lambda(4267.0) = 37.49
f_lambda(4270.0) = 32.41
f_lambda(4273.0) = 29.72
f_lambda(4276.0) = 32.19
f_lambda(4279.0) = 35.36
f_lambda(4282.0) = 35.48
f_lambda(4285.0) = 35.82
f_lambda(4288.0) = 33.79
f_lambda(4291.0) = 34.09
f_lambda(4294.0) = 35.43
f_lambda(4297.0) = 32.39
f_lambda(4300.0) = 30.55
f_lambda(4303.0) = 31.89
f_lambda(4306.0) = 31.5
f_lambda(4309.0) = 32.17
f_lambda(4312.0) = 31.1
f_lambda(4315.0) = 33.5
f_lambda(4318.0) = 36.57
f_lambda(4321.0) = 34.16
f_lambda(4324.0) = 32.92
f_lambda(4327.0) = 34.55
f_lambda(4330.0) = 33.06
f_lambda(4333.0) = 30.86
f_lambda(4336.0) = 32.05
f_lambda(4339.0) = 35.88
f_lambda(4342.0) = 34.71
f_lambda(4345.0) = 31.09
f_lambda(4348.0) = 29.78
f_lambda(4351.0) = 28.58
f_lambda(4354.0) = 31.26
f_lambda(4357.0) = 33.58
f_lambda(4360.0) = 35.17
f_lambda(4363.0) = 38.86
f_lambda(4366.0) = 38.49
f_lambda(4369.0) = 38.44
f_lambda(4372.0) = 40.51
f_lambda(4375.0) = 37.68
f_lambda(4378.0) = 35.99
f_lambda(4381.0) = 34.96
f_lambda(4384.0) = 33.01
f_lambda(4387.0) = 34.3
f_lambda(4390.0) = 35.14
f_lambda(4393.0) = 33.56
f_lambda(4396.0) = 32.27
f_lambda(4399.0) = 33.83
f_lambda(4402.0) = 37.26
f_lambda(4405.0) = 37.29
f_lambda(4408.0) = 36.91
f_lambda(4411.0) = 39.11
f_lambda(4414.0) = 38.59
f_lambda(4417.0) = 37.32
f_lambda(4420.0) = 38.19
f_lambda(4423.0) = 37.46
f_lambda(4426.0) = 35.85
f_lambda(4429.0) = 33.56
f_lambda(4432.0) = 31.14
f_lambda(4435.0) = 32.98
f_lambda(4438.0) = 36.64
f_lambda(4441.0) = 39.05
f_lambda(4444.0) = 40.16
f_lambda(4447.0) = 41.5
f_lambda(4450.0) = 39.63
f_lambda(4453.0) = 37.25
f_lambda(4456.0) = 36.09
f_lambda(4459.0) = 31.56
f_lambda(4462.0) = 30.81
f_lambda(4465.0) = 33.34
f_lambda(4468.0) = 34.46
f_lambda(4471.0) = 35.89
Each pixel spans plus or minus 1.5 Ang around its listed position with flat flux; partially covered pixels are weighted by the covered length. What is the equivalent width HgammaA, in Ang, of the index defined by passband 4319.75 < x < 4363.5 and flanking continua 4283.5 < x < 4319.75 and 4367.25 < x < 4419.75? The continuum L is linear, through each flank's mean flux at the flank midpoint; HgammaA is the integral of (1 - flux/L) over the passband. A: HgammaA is 2.0 Ang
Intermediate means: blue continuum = 33.2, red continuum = 36.3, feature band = 33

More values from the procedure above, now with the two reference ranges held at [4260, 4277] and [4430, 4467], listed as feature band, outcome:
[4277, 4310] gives 1.03 Ang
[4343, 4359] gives 1.79 Ang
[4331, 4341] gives 0.54 Ang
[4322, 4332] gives 0.41 Ang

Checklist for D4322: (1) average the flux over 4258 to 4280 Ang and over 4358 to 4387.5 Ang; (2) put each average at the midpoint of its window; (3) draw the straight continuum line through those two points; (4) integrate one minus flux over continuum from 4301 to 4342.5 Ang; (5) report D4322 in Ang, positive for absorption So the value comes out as 2.9 Ang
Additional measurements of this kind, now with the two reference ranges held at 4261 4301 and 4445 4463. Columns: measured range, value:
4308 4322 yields 0.45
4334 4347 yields 0.65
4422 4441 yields 0.65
